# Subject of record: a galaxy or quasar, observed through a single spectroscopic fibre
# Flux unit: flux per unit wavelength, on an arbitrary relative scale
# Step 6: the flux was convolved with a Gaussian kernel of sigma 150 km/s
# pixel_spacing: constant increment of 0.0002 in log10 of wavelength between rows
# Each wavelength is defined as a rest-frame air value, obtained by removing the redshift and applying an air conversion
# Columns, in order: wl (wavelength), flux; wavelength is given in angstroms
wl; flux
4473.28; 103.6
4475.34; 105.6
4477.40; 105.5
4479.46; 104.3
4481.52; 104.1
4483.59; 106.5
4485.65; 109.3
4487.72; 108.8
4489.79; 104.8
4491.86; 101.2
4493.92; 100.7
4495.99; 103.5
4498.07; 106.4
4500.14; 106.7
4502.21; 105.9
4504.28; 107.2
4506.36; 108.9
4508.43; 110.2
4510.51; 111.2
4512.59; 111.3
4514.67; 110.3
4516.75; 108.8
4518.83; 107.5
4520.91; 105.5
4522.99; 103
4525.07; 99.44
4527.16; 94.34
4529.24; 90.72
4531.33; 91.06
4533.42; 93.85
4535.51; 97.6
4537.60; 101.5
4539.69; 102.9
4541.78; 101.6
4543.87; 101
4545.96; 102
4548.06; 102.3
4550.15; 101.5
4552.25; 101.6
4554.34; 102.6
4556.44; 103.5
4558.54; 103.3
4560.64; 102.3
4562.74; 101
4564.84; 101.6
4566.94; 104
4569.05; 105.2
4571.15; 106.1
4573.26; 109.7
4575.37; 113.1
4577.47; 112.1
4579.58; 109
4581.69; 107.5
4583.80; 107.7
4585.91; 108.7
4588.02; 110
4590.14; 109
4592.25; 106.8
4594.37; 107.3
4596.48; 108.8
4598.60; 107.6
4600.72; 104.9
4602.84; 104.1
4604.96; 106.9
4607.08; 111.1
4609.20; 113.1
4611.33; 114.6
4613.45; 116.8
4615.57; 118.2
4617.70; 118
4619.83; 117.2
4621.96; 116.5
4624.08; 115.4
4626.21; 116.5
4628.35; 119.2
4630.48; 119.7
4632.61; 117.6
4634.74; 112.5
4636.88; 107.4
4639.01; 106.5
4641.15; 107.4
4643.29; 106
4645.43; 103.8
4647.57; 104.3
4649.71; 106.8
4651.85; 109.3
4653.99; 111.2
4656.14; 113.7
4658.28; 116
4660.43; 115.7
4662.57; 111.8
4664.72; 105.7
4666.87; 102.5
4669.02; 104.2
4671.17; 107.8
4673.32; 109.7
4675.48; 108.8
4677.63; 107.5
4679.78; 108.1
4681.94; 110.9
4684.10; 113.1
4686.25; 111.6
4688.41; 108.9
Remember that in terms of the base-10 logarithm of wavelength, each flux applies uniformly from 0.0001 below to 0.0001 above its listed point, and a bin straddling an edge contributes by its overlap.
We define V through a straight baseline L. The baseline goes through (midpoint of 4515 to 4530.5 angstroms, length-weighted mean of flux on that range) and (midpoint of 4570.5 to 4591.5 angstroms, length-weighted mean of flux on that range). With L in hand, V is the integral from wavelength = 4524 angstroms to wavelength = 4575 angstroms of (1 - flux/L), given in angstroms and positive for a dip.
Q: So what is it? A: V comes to 2.0 angstroms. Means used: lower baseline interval 102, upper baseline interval 109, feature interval 101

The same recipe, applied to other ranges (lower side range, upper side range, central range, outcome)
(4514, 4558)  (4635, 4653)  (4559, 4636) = -4.58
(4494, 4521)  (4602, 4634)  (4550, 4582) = 1.81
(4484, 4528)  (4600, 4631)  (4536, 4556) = 1.32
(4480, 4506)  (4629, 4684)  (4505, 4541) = 1.14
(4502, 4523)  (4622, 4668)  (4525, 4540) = 1.79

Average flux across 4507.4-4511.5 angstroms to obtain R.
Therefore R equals 111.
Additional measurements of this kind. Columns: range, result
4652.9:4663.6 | 114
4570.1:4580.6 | 110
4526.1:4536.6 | 93.5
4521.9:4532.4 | 95.7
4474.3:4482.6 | 105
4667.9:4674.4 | 107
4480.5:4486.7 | 107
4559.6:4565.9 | 102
